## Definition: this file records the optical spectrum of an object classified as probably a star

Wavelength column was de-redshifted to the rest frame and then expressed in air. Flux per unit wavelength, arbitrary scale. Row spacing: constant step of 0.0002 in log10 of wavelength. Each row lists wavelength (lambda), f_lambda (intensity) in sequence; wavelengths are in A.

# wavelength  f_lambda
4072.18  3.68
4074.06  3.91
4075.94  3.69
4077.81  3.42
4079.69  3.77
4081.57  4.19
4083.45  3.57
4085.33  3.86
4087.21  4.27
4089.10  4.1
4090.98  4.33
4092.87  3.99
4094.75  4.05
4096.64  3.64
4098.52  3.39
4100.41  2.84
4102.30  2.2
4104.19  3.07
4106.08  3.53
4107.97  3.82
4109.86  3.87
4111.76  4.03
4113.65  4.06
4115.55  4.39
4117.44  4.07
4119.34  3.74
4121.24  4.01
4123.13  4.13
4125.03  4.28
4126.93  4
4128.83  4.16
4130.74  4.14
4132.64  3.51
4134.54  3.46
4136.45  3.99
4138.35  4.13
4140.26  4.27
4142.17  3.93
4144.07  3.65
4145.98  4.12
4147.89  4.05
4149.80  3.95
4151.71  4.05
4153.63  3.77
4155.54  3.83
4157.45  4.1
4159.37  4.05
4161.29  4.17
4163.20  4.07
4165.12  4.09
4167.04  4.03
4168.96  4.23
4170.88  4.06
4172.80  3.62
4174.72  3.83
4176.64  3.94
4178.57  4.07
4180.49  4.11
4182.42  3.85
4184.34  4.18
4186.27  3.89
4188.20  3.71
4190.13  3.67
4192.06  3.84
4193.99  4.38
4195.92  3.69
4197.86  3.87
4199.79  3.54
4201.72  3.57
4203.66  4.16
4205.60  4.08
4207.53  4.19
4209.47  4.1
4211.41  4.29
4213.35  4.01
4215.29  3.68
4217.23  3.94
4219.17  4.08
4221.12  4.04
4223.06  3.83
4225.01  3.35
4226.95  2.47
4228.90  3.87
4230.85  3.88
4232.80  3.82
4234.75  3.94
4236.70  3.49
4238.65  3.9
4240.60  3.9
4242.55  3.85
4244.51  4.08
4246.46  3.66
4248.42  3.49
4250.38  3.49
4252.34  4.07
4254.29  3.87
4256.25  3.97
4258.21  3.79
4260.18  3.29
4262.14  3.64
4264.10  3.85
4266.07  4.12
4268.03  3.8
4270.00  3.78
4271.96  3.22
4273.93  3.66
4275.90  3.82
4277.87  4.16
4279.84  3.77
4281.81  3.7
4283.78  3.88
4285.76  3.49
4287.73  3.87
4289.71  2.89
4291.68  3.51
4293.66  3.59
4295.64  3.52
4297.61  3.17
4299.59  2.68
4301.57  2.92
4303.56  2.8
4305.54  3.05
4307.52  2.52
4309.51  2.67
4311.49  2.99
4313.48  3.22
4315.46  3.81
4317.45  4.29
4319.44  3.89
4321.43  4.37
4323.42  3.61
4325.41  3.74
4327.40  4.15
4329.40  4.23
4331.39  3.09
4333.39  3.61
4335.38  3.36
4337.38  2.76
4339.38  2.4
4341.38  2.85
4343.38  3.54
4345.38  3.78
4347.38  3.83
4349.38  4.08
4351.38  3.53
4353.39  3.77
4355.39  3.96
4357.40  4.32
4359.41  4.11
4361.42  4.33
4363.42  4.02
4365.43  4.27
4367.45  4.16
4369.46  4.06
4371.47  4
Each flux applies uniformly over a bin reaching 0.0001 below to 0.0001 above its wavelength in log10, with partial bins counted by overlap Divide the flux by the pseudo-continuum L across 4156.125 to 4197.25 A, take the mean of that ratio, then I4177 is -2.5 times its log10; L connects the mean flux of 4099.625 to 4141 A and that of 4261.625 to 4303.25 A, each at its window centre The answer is -0.07 mag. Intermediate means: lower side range 3.81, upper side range 3.56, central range 3.98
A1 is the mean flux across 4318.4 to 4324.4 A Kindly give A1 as 3.96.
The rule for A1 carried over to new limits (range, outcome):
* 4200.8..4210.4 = 4.02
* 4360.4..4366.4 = 4.21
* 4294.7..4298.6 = 3.35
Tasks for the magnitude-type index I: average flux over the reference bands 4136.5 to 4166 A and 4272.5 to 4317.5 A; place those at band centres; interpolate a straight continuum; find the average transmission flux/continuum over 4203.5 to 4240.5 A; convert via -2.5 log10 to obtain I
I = -0.042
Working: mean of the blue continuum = 4.01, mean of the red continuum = 3.37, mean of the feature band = 3.84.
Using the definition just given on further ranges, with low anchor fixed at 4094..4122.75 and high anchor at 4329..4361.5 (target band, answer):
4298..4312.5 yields 0.27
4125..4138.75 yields -0.08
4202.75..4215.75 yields -0.13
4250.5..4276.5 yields -0.04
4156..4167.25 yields -0.12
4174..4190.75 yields -0.08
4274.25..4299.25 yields 0.00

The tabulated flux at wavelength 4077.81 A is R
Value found 3.42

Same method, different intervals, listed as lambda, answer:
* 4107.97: 3.82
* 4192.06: 3.84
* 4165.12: 4.09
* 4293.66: 3.59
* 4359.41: 4.11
